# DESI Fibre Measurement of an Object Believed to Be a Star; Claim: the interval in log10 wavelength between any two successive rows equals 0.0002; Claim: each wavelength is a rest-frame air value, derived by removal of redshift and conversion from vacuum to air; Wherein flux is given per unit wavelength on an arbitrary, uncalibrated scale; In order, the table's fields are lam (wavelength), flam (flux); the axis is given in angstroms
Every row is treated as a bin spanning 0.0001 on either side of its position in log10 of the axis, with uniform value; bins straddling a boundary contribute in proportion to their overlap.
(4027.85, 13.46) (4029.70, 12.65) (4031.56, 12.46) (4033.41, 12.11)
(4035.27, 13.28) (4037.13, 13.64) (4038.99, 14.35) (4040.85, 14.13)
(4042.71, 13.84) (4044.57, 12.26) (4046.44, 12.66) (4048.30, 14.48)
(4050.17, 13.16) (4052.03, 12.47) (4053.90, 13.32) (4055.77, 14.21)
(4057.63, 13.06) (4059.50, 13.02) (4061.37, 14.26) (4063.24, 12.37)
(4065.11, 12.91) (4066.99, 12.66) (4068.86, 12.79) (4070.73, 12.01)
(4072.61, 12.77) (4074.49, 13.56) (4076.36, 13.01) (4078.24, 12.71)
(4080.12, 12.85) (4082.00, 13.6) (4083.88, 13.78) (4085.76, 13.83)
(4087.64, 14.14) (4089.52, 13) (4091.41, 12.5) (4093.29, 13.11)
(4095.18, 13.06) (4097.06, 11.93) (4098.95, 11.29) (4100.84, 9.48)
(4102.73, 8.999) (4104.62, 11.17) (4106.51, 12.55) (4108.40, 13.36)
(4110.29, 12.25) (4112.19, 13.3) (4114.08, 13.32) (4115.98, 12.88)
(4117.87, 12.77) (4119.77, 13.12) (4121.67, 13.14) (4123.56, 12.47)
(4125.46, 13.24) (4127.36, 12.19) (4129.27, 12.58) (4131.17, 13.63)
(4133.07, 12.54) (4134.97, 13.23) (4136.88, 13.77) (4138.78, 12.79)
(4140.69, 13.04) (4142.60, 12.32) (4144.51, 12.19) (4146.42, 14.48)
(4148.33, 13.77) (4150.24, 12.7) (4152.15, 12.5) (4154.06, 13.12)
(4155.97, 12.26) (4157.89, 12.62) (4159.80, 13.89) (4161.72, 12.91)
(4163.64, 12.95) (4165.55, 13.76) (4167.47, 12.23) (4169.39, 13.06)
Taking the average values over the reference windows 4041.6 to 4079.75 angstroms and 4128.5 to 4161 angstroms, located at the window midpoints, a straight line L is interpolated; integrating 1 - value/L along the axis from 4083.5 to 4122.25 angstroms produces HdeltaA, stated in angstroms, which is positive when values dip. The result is 1.6 angstroms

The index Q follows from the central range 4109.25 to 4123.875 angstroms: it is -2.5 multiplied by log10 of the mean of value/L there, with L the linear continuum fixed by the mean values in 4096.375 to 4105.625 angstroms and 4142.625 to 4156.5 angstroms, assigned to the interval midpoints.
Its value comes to -0.14 mag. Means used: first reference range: 10.5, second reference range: 13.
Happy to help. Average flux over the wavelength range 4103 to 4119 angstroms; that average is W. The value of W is 12.5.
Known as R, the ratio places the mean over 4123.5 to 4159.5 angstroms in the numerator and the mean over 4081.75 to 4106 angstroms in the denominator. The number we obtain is 1.06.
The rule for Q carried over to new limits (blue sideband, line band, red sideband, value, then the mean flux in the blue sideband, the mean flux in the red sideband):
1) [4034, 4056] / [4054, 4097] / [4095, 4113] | -0.05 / 13.4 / 11.7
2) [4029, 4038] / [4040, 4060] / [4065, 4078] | -0.04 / 12.8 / 12.8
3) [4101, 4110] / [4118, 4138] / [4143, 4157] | -0.07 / 11.4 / 13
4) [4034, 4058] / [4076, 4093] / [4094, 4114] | -0.08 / 13.4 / 11.8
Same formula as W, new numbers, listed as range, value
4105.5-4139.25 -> 13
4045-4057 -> 13.3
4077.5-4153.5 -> 12.7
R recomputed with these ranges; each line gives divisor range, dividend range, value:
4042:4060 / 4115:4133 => 0.97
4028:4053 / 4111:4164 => 0.98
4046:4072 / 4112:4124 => 0.99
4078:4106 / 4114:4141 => 1.05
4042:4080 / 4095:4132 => 0.94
